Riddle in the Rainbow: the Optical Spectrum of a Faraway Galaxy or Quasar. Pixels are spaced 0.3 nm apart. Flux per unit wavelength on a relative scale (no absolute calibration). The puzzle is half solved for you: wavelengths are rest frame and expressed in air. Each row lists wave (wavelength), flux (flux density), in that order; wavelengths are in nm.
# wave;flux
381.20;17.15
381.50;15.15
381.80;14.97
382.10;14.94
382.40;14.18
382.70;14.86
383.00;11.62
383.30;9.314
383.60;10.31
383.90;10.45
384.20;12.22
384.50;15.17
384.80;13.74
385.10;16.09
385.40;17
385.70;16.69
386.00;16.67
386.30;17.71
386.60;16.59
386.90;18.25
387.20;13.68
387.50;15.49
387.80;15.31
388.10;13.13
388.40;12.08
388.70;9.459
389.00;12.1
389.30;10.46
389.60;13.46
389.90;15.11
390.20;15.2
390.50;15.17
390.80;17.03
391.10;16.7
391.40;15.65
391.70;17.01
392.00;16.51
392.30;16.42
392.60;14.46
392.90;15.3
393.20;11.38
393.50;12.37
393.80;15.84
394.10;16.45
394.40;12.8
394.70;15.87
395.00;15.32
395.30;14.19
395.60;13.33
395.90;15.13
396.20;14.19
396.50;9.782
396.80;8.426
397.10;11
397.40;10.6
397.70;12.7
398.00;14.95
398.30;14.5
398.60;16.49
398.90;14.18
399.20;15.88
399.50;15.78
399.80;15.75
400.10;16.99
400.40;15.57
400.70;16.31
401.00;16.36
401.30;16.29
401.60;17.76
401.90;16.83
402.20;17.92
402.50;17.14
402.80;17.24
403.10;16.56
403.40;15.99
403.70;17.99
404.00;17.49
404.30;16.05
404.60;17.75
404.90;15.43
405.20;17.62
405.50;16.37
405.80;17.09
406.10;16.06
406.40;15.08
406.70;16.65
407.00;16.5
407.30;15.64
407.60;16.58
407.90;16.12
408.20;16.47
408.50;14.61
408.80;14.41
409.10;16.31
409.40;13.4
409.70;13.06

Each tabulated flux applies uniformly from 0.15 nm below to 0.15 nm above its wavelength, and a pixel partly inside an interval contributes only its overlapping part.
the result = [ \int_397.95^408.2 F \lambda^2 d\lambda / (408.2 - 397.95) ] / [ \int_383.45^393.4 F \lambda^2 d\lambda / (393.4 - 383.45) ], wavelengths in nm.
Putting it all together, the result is 1.2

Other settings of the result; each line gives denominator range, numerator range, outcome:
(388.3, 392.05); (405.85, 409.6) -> 1.20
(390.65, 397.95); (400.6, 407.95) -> 1.24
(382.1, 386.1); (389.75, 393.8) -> 1.16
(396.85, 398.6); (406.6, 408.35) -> 1.34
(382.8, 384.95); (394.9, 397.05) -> 1.14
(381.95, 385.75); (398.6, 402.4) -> 1.32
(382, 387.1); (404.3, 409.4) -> 1.24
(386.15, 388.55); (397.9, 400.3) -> 1.08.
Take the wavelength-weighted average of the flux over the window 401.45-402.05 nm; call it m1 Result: 17.3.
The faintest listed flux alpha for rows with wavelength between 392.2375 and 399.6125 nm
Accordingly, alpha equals 8.426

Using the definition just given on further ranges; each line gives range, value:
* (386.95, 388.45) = 12.08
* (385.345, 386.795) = 16.59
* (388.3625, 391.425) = 9.459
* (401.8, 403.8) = 15.99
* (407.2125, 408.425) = 15.64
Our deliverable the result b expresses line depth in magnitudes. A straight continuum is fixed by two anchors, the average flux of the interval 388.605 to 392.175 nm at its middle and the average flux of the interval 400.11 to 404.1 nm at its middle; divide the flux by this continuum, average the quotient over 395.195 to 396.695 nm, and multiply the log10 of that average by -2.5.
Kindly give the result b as 0.19 mag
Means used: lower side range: 14.6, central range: 13.2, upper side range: 16.9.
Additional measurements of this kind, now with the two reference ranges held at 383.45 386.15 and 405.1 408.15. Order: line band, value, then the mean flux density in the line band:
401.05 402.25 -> -0.08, 17.1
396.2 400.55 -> 0.13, 13.8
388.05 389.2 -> 0.26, 11.5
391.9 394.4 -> 0.03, 14.7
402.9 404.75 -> -0.06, 17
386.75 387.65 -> -0.09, 15.8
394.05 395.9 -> 0.05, 14.6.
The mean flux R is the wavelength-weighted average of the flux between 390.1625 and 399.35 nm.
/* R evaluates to 14.3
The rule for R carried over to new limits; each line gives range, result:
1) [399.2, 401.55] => 16.2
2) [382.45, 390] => 13.9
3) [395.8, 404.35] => 15.2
